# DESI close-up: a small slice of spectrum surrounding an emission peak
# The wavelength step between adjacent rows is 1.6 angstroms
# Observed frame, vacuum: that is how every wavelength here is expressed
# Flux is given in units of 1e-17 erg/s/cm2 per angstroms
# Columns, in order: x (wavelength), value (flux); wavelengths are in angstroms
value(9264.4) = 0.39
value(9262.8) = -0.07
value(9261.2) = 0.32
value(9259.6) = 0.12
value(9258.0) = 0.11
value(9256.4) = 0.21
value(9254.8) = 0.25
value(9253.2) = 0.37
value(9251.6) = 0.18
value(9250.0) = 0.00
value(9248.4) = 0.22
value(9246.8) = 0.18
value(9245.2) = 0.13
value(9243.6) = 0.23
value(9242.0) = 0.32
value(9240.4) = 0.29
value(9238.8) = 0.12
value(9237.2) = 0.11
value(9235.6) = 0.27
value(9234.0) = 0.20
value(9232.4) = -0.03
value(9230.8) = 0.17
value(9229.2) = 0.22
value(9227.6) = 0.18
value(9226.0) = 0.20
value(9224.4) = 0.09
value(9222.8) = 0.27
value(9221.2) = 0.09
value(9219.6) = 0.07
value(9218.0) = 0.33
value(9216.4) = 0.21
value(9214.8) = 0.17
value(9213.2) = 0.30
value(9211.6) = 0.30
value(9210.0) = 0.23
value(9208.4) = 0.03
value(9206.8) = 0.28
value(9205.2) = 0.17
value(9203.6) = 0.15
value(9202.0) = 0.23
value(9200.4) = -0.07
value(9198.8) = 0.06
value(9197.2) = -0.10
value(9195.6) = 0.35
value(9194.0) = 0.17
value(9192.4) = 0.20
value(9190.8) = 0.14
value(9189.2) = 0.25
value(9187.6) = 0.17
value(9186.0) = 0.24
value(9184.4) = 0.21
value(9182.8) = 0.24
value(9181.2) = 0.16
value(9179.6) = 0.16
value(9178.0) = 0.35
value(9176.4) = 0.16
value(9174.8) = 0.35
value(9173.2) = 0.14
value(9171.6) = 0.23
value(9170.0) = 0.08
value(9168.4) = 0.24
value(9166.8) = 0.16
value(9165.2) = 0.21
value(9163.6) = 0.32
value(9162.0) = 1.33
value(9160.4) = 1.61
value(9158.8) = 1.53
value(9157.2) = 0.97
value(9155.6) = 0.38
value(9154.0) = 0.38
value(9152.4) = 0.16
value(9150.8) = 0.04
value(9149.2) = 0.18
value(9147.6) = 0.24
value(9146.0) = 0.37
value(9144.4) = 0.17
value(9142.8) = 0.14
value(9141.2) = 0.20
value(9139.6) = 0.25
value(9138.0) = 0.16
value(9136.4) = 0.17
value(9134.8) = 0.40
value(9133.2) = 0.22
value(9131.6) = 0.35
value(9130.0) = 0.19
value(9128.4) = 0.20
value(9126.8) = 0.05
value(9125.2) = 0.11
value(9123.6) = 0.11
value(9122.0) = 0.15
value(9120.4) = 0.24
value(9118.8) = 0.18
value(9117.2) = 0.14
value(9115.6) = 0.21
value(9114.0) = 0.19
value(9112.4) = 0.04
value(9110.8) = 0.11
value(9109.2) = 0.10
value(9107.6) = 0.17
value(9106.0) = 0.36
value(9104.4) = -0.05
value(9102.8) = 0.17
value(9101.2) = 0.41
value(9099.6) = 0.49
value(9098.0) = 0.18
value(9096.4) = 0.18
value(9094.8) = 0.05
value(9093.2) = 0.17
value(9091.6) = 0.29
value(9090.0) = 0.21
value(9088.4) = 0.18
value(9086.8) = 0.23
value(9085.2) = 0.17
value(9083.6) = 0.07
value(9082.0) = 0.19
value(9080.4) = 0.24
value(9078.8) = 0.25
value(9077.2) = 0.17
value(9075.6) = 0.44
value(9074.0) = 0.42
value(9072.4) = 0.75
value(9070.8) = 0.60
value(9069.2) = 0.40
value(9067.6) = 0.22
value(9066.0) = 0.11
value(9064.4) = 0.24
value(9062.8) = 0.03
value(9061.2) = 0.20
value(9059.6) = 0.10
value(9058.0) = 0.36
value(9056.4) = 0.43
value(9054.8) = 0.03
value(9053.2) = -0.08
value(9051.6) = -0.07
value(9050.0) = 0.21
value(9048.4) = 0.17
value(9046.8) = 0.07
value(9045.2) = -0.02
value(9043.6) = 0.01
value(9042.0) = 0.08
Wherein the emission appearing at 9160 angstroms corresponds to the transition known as [O III]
